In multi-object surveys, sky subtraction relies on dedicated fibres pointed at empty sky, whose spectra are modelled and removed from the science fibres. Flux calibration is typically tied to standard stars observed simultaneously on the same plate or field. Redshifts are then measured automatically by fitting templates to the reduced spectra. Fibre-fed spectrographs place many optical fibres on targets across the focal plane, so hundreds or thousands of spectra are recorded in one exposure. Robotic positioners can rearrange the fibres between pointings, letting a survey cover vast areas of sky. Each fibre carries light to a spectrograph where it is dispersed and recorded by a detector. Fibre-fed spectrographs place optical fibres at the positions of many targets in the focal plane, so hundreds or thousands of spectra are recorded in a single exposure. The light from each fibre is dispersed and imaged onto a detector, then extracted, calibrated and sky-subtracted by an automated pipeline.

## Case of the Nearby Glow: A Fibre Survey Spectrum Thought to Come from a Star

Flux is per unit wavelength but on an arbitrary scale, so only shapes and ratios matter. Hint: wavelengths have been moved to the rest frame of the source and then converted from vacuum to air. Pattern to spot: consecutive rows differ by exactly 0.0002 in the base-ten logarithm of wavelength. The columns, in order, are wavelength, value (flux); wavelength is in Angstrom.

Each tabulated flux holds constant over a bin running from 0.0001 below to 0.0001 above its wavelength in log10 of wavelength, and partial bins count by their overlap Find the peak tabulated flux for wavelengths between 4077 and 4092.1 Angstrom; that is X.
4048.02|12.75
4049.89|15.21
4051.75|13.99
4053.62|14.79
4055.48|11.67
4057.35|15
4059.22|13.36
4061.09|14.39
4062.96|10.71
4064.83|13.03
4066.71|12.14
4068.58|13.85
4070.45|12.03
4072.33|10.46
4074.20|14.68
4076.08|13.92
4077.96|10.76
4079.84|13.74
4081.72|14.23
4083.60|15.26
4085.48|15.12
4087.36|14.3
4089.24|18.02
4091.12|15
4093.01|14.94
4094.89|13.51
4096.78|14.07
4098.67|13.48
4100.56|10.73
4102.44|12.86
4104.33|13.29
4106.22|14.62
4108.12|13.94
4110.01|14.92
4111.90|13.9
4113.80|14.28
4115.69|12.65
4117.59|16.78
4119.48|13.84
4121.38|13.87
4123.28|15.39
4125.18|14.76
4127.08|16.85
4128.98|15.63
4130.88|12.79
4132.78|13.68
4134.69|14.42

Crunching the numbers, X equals 18.02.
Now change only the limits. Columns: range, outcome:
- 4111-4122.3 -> 16.78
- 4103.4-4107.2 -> 14.62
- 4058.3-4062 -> 14.39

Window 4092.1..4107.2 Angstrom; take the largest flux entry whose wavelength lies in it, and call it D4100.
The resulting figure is 14.94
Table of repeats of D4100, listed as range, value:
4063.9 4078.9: 14.68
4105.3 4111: 14.92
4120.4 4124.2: 15.39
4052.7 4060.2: 15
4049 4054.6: 15.21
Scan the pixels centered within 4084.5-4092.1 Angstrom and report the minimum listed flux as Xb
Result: 14.3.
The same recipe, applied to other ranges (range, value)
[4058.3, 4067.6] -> 10.71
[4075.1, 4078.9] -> 10.76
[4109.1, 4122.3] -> 12.65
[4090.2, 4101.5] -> 10.73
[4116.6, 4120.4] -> 13.84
